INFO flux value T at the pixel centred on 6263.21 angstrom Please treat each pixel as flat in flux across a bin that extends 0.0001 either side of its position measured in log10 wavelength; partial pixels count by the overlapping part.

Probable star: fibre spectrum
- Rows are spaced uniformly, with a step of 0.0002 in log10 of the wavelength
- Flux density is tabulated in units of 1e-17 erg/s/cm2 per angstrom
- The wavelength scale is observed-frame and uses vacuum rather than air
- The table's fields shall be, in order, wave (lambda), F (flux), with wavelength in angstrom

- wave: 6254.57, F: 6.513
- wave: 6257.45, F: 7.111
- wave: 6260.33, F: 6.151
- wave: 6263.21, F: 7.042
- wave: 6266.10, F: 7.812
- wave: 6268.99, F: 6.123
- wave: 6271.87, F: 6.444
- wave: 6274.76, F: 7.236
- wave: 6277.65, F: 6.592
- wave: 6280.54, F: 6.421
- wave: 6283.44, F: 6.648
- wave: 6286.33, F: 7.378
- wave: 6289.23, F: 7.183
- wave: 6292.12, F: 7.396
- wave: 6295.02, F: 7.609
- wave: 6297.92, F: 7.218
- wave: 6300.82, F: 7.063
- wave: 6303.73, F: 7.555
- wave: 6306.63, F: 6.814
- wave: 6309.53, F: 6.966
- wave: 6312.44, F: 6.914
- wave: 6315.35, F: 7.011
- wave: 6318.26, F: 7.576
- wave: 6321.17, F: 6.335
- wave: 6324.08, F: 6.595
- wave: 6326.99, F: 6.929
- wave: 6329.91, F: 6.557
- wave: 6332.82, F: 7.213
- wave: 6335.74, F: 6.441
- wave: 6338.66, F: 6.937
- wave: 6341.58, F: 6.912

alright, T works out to 7.042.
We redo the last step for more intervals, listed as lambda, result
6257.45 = 7.111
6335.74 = 6.441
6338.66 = 6.937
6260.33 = 6.151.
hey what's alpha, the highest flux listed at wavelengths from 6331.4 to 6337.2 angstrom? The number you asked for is 7.213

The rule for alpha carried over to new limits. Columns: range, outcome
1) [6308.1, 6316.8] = 7.011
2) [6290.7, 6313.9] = 7.609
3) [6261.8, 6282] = 7.812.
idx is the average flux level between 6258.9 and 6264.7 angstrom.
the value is 6.6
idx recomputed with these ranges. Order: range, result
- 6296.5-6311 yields 7.12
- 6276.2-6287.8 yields 6.76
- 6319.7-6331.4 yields 6.61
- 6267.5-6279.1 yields 6.61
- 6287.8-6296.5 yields 7.4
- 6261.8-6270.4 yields 6.99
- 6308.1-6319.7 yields 7.11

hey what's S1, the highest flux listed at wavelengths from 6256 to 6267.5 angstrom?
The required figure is 7.812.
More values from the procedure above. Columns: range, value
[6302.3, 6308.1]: 7.555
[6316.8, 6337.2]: 7.576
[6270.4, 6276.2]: 7.236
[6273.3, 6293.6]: 7.396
